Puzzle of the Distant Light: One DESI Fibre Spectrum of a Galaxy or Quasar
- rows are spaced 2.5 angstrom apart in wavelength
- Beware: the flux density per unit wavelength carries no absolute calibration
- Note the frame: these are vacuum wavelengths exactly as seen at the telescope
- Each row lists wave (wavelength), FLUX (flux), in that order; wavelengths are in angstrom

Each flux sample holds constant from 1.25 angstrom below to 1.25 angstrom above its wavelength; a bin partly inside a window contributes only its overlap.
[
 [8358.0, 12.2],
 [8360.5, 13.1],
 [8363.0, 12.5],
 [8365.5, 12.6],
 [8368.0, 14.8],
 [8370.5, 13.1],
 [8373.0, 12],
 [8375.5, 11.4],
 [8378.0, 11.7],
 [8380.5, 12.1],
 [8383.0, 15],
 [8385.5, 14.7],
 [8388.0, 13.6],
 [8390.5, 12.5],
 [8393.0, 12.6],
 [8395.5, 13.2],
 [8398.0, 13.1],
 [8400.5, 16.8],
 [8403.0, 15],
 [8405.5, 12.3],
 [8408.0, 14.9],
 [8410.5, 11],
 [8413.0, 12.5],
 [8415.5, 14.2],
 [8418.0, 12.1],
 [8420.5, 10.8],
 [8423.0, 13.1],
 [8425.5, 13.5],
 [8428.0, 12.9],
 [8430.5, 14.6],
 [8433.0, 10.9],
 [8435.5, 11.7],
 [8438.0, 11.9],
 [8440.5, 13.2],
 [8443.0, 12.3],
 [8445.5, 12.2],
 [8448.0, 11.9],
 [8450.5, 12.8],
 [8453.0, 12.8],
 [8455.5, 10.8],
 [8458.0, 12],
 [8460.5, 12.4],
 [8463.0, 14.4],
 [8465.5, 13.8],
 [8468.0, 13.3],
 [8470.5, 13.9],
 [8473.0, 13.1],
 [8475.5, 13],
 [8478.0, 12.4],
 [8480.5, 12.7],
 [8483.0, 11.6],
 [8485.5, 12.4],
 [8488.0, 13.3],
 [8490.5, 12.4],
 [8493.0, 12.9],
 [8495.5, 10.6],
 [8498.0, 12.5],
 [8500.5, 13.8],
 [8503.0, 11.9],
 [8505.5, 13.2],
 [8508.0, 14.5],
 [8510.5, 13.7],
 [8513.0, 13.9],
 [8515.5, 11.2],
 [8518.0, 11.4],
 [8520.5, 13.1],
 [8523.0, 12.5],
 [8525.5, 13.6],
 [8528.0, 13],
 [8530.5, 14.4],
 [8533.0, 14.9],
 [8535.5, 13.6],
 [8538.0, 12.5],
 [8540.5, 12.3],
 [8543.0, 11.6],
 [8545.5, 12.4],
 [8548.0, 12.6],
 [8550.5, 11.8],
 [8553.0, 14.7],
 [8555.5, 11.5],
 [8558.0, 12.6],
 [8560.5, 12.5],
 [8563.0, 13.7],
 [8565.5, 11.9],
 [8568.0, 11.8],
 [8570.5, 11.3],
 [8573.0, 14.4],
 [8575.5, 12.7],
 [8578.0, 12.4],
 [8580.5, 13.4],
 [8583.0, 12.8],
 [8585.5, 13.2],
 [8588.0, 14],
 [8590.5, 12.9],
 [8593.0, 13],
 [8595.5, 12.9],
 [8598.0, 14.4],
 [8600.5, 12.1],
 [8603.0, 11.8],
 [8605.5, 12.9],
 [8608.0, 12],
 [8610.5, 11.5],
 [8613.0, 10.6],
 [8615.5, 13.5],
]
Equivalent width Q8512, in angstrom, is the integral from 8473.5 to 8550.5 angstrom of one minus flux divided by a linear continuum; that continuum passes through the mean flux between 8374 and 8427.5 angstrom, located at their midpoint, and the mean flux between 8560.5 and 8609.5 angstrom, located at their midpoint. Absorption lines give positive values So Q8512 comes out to 0.92 angstrom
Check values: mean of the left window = 13.1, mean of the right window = 12.8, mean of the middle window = 12.8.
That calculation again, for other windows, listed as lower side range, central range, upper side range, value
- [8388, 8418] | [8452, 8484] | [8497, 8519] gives 0.8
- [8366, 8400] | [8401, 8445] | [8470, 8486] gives 0.4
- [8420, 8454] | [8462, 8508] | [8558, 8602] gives -0.9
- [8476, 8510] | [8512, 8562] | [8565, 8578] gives -1.0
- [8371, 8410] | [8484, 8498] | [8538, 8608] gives 0.7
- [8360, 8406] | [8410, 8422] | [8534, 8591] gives 0.9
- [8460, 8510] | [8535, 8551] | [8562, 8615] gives 0.5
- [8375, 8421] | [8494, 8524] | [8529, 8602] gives 0.7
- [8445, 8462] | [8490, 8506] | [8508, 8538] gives 0.5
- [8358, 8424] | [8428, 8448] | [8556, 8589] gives 0.9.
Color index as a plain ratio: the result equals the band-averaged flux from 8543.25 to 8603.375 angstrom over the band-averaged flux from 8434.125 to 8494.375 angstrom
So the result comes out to 1.0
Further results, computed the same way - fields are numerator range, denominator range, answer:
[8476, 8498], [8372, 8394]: 0.96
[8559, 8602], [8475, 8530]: 1.01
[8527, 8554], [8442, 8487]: 1.03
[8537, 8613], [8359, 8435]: 0.97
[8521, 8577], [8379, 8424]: 0.97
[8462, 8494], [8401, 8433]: 0.99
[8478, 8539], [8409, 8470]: 1.03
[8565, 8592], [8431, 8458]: 1.06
